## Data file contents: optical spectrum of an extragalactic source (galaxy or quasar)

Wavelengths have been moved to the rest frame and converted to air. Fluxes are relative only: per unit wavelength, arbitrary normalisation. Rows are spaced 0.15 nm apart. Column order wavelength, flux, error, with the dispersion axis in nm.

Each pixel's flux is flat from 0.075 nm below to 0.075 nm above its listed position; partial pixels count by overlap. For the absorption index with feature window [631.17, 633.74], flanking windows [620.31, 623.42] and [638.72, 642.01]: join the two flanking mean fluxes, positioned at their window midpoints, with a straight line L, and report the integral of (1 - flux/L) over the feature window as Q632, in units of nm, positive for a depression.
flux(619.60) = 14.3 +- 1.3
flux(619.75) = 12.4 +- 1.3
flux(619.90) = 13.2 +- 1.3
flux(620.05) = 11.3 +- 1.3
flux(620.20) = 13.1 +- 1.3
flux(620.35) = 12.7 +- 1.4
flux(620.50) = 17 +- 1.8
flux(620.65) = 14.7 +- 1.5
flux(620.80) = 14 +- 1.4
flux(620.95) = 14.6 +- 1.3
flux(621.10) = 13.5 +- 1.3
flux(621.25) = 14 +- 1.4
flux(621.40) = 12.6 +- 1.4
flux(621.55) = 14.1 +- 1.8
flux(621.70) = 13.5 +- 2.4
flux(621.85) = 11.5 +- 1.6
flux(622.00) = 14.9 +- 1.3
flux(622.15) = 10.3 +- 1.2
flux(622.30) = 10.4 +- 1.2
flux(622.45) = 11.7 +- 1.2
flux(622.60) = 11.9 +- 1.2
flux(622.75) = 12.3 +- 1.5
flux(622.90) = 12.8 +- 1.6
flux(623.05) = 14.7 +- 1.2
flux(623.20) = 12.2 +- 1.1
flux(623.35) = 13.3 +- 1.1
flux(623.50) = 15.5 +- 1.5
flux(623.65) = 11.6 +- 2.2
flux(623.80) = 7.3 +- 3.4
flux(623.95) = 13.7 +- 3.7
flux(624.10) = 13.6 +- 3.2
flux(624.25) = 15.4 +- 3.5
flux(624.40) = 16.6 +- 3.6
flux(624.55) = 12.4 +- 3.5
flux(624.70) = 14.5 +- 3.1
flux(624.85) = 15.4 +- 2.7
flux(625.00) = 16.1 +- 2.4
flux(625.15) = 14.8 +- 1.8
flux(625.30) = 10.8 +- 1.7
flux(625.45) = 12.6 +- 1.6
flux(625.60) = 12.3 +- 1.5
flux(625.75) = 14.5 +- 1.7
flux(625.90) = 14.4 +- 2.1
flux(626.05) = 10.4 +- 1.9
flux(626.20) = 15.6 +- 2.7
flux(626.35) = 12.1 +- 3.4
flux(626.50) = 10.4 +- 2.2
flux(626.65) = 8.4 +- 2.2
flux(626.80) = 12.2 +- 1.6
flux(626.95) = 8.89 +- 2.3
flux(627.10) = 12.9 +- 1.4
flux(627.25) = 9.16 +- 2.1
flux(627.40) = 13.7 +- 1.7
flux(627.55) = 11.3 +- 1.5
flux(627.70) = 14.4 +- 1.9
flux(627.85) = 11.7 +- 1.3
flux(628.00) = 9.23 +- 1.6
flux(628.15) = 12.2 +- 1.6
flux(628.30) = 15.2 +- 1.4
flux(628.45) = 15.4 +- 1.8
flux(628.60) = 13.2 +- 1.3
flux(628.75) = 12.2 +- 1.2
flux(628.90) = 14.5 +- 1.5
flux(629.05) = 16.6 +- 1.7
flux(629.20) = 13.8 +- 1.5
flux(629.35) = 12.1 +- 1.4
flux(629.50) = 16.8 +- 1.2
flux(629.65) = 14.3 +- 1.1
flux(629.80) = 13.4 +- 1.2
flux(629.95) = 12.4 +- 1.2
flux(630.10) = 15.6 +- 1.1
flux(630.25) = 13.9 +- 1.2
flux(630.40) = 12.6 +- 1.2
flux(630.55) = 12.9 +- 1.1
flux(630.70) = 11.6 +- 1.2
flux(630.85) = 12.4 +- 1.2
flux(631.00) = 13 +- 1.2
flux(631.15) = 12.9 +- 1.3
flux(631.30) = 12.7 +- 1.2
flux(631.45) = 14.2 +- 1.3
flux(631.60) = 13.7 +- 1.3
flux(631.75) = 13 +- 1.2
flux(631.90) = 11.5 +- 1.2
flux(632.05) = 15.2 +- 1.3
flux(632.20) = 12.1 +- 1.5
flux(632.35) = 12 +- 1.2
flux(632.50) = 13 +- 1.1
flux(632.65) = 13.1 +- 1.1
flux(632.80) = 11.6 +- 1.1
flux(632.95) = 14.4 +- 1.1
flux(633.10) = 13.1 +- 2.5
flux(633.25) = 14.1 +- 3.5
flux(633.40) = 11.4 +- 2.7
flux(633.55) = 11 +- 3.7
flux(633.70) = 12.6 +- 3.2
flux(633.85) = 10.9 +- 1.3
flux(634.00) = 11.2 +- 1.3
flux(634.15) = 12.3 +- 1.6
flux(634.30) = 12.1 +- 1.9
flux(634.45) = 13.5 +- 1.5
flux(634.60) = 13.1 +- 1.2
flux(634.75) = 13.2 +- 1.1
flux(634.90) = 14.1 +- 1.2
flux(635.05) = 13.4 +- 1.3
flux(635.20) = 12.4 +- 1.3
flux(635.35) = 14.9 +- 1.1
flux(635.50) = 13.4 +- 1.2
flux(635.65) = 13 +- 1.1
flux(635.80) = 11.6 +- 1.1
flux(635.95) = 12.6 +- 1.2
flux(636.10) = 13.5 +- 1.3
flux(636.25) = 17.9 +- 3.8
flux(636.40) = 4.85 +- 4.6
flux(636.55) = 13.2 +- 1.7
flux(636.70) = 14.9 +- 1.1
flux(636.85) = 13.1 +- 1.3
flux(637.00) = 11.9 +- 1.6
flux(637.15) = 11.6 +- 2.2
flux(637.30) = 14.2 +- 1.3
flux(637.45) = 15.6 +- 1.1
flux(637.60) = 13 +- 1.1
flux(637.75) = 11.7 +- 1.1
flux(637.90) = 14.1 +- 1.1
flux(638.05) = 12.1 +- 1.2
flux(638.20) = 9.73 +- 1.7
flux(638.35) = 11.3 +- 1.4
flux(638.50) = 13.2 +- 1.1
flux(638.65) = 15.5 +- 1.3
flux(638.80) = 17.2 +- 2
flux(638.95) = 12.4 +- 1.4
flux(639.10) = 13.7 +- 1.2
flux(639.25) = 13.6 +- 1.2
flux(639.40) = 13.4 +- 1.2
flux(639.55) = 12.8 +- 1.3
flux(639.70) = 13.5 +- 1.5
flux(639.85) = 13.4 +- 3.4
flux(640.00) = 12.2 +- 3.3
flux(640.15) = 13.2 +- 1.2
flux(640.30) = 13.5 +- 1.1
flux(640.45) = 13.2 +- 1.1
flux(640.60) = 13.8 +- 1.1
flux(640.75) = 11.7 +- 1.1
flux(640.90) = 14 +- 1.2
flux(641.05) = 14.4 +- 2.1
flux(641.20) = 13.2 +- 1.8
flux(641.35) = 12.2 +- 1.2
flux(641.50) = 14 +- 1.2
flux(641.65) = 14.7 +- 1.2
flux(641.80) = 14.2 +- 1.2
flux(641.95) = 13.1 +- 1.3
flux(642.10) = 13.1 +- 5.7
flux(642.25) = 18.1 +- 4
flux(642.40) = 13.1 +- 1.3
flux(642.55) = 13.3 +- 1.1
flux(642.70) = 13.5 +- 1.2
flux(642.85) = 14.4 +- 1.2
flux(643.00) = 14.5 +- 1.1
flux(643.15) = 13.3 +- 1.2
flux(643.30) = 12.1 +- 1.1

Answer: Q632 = 0.10 nm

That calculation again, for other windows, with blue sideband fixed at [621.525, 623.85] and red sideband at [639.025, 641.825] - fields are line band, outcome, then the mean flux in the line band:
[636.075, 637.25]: 0.05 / 12.6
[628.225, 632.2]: -0.25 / 13.6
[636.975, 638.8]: 0.03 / 13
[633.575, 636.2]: 0.05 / 12.8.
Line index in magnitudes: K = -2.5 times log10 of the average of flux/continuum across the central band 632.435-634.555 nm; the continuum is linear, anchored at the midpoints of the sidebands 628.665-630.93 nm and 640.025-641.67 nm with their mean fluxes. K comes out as 0.09 mag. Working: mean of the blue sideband 13.7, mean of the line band 12.5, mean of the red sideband 13.4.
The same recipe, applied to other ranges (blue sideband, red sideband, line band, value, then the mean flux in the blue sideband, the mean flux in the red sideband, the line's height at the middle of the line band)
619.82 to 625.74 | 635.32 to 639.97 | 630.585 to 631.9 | 0.026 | 13.3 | 13.1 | 13.2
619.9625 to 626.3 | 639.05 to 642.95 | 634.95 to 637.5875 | 0.036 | 13.3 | 13.6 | 13.5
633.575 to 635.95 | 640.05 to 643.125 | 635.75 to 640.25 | 0.014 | 12.7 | 13.7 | 13.2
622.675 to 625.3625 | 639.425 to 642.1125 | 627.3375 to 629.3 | 0.012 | 13.5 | 13.4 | 13.5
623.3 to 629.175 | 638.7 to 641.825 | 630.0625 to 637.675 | 0.030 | 12.9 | 13.5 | 13.3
